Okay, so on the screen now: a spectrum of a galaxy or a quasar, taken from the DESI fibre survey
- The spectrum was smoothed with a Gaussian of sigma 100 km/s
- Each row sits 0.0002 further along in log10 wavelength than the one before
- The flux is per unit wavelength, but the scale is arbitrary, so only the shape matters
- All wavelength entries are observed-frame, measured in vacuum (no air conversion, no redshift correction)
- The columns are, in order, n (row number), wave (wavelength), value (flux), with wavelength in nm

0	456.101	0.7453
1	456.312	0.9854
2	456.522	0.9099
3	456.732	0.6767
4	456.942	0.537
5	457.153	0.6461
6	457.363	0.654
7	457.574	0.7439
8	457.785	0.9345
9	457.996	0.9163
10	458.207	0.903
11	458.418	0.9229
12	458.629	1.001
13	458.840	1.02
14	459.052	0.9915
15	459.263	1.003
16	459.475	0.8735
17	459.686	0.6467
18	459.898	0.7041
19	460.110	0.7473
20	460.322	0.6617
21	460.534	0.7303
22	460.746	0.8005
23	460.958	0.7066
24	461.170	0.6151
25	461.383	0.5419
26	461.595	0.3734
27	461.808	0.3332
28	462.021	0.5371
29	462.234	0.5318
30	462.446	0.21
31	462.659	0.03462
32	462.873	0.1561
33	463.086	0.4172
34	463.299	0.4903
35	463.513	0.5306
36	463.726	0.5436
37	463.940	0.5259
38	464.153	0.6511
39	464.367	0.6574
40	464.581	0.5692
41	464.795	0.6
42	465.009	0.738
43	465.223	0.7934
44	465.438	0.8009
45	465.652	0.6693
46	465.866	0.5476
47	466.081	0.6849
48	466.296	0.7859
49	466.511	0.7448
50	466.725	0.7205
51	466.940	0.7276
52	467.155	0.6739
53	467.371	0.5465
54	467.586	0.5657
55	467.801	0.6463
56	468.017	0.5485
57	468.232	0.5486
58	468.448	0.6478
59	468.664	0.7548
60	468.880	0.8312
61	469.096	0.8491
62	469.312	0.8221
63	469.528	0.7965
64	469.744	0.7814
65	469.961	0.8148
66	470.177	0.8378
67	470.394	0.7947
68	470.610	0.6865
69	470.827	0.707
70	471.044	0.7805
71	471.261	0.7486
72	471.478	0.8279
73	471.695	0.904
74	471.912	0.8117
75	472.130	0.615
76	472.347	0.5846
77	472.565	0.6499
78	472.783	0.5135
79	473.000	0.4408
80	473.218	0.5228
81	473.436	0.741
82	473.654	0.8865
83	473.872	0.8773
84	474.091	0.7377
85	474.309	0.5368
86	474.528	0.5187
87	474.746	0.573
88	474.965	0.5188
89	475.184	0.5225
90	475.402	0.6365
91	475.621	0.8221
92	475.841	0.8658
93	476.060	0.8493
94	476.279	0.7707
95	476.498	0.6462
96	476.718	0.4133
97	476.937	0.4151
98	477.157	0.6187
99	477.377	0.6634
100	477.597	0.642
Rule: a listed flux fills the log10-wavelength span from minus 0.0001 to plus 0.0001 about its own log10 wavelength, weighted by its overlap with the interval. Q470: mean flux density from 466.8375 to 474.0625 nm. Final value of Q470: 0.712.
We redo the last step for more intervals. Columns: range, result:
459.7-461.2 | 0.71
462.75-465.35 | 0.555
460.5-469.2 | 0.594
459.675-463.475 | 0.51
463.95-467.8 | 0.671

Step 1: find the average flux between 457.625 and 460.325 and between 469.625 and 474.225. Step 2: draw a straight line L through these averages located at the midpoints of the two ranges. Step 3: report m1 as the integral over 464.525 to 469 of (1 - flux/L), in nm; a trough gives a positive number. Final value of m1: 0.629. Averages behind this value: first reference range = 0.876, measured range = 0.675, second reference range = 0.726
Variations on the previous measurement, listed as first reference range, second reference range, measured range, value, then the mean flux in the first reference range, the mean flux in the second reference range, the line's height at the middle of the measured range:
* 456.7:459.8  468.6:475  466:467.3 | 0.07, 0.835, 0.717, 0.762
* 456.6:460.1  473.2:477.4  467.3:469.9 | 0.08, 0.822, 0.659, 0.724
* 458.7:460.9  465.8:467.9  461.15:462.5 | 0.57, 0.818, 0.667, 0.775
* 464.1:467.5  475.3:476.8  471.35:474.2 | 0.03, 0.682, 0.72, 0.708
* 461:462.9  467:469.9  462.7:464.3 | 0.03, 0.39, 0.696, 0.463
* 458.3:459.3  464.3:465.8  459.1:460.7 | 0.27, 0.986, 0.687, 0.933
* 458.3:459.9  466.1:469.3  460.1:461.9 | 0.53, 0.908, 0.689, 0.86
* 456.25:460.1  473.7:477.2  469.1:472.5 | -0.33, 0.833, 0.65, 0.699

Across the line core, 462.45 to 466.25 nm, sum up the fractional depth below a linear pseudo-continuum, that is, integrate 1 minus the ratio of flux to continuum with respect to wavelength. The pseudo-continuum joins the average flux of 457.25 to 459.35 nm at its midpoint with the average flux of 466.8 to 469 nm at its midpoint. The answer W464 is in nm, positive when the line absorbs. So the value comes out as 0.97 nm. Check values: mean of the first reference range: 0.907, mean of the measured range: 0.548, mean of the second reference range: 0.651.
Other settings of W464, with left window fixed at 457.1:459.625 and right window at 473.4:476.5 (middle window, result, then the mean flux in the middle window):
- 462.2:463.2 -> 0.699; 0.253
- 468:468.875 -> 0.131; 0.657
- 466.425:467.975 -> 0.261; 0.655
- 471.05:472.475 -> -0.024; 0.75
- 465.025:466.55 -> 0.161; 0.718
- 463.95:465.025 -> 0.253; 0.625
